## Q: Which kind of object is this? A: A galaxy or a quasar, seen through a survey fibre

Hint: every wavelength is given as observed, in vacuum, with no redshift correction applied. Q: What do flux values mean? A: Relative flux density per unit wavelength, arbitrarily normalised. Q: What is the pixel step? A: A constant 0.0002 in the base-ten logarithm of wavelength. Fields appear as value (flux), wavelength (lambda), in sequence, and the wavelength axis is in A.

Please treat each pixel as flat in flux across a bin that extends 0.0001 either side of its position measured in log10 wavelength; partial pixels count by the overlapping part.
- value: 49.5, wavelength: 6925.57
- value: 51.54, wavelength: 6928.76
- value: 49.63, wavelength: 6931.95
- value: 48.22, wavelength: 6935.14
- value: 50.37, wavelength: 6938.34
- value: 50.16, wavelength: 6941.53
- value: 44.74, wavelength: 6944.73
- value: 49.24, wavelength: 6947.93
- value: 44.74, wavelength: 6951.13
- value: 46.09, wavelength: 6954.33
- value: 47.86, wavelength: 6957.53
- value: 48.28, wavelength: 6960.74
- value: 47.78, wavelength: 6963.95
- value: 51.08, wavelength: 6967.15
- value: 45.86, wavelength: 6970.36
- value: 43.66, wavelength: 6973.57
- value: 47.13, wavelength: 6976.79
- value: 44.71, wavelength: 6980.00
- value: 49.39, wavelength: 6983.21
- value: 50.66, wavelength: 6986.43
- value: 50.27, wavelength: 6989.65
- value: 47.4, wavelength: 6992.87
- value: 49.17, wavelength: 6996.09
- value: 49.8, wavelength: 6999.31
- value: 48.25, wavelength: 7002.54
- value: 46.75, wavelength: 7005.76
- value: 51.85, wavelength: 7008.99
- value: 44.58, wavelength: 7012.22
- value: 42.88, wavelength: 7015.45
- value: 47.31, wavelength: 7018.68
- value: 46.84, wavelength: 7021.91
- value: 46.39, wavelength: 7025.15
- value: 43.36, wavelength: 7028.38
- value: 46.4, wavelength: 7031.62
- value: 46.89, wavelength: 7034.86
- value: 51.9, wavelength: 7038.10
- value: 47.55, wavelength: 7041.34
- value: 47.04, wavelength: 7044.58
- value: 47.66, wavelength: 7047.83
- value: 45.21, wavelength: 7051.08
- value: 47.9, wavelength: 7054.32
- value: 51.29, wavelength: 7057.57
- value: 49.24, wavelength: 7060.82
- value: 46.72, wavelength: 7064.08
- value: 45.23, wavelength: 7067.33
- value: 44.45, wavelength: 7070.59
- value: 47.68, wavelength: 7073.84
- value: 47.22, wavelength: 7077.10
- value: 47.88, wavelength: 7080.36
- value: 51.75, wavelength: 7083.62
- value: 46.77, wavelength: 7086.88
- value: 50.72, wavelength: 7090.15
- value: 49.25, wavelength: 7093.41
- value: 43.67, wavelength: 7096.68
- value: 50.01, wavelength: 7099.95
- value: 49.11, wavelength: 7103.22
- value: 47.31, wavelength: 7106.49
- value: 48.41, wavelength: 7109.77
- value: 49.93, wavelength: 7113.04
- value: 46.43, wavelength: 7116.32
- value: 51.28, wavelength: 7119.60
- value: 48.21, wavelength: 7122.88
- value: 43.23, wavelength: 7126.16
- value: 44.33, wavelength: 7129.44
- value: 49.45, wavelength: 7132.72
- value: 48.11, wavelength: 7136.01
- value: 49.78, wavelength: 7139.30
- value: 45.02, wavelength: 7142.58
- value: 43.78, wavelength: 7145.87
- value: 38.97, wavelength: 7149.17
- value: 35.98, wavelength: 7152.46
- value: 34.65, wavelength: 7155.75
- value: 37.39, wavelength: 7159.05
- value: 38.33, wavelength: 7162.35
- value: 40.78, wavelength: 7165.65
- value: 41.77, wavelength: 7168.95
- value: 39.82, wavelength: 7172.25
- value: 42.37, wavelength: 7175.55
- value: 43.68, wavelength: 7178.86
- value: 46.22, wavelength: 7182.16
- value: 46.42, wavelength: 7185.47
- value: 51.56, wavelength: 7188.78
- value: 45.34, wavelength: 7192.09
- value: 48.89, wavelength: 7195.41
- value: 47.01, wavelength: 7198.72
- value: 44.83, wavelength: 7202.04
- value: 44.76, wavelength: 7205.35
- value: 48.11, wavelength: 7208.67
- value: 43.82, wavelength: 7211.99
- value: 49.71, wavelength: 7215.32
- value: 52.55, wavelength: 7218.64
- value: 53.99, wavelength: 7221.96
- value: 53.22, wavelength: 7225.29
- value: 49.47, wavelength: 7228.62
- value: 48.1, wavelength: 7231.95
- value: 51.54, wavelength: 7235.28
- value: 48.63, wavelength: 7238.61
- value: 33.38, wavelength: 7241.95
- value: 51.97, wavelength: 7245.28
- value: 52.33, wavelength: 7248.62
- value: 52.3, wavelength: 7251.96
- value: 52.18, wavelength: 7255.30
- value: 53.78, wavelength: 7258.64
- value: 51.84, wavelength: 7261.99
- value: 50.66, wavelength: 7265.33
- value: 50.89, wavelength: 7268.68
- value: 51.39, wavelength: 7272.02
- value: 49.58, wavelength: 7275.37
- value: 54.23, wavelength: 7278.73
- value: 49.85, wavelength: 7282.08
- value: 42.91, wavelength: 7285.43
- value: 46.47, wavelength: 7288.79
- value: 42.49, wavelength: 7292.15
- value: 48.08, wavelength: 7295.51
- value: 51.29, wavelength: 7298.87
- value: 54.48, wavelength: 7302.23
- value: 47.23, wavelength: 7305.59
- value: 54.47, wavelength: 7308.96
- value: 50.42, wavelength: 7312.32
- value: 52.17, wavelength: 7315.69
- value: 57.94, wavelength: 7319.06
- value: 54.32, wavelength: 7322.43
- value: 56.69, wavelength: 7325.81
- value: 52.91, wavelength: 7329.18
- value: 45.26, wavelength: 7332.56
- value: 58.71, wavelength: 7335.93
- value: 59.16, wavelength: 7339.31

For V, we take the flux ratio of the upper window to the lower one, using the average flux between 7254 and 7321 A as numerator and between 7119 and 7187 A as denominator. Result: 1.17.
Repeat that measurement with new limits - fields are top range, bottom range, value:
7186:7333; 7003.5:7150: 1.05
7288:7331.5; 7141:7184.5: 1.26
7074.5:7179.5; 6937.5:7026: 0.95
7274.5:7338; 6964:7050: 1.08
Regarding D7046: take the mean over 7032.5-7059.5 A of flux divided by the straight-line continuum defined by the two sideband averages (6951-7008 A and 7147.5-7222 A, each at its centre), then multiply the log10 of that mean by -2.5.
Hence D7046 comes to -0.036 mag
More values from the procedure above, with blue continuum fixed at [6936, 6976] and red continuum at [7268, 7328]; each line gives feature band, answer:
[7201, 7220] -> 0.060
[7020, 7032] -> 0.057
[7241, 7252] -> 0.058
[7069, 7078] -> 0.051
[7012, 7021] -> 0.068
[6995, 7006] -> -0.017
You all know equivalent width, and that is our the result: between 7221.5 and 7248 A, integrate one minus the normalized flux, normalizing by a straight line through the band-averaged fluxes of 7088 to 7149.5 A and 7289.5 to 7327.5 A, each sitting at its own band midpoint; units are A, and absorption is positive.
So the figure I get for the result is 0.7 A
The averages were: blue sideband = 47.4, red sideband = 51.7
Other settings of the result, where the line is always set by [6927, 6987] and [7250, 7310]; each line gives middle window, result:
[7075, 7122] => 0.4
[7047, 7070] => 0.6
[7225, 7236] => -0.1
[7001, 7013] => 0.0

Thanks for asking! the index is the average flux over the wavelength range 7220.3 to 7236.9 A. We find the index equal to 51.3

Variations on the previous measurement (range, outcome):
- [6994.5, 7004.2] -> 49.1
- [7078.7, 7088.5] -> 48.8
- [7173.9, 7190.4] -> 46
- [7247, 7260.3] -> 52.7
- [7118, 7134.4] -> 47.3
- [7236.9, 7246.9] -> 44.7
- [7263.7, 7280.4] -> 51.3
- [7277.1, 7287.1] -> 49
